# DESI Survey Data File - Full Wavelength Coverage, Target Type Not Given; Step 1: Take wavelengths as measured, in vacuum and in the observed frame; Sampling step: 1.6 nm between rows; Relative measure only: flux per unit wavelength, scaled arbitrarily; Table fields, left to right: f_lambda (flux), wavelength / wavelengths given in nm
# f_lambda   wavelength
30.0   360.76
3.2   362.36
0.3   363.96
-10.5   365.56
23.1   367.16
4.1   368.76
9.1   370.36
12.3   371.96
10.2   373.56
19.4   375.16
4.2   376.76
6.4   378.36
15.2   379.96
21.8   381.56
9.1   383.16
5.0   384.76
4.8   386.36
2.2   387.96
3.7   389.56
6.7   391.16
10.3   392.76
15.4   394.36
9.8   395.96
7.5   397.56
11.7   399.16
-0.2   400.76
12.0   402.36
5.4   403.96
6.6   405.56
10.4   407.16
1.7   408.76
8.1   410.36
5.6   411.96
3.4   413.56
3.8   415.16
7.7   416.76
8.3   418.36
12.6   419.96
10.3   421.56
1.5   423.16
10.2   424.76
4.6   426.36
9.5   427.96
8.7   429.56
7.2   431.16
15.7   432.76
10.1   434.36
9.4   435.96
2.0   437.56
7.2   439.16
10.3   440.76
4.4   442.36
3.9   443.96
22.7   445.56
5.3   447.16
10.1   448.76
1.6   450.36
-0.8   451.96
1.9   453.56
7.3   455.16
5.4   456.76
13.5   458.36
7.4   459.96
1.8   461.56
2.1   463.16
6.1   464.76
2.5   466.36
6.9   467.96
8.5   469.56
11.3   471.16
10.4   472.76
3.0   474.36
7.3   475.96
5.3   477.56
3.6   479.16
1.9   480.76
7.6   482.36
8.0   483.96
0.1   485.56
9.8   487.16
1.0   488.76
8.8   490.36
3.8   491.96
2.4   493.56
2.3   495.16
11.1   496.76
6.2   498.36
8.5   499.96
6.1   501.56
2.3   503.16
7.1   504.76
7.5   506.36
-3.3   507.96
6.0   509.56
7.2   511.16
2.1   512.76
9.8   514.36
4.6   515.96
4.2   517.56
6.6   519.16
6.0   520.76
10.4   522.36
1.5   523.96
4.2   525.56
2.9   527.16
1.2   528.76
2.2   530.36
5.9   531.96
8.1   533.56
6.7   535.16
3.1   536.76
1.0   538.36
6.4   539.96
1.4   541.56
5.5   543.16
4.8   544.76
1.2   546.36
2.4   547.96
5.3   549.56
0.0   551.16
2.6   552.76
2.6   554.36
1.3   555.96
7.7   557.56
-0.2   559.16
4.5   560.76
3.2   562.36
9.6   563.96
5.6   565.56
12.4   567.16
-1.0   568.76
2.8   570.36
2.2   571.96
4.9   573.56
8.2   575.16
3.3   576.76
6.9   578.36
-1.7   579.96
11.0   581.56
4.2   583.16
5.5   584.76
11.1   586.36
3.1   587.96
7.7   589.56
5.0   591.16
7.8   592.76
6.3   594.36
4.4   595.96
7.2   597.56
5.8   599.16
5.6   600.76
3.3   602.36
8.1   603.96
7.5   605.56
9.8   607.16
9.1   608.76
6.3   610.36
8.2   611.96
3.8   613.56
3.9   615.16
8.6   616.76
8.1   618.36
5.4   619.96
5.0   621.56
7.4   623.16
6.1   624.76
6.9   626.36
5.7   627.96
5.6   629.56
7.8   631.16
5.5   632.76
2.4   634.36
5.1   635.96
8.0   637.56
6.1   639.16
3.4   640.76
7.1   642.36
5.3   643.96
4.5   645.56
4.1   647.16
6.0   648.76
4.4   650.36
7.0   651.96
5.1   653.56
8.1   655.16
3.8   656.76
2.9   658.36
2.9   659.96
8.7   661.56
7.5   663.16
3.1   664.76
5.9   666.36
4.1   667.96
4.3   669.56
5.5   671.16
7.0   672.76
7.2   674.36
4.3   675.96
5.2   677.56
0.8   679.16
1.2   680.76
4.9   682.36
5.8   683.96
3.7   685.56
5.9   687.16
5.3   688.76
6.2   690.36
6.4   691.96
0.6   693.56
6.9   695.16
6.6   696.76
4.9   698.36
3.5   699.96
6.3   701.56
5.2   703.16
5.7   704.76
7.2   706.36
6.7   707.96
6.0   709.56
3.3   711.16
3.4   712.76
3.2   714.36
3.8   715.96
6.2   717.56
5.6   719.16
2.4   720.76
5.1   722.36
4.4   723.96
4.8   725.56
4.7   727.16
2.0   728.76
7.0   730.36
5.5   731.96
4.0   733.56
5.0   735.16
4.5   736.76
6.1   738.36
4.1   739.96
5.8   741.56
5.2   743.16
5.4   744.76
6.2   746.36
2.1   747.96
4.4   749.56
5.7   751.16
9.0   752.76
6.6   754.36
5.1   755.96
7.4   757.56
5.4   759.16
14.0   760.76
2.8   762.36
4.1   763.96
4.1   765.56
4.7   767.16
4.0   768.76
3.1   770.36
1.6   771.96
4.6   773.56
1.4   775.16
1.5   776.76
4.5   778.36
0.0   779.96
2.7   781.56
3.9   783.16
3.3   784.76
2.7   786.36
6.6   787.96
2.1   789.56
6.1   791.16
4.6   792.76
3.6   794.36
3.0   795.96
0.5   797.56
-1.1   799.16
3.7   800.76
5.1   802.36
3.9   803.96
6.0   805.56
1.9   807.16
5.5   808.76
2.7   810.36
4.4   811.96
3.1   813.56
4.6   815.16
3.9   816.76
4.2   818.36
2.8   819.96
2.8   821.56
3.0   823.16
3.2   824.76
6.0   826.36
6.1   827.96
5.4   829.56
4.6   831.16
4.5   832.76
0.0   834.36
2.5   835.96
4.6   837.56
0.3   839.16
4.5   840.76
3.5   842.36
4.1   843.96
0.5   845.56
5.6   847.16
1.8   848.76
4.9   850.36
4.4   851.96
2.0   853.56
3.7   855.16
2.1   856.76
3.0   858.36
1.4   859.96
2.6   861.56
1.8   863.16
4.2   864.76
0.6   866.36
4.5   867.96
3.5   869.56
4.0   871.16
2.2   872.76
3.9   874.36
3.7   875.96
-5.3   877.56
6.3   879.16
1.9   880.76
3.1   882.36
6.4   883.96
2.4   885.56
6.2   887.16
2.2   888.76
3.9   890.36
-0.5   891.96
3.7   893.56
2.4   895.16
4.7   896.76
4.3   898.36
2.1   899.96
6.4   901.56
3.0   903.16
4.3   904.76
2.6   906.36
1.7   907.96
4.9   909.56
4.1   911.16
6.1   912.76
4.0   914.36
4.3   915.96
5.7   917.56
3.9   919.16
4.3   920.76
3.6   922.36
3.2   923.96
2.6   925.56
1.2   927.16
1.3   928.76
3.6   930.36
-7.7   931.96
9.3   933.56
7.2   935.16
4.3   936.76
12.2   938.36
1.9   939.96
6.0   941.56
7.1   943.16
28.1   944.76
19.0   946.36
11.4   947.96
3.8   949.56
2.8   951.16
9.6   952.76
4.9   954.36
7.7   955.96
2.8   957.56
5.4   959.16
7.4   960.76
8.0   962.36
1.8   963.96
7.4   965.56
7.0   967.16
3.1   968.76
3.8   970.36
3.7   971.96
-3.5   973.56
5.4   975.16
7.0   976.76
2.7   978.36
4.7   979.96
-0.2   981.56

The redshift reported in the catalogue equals 1.536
